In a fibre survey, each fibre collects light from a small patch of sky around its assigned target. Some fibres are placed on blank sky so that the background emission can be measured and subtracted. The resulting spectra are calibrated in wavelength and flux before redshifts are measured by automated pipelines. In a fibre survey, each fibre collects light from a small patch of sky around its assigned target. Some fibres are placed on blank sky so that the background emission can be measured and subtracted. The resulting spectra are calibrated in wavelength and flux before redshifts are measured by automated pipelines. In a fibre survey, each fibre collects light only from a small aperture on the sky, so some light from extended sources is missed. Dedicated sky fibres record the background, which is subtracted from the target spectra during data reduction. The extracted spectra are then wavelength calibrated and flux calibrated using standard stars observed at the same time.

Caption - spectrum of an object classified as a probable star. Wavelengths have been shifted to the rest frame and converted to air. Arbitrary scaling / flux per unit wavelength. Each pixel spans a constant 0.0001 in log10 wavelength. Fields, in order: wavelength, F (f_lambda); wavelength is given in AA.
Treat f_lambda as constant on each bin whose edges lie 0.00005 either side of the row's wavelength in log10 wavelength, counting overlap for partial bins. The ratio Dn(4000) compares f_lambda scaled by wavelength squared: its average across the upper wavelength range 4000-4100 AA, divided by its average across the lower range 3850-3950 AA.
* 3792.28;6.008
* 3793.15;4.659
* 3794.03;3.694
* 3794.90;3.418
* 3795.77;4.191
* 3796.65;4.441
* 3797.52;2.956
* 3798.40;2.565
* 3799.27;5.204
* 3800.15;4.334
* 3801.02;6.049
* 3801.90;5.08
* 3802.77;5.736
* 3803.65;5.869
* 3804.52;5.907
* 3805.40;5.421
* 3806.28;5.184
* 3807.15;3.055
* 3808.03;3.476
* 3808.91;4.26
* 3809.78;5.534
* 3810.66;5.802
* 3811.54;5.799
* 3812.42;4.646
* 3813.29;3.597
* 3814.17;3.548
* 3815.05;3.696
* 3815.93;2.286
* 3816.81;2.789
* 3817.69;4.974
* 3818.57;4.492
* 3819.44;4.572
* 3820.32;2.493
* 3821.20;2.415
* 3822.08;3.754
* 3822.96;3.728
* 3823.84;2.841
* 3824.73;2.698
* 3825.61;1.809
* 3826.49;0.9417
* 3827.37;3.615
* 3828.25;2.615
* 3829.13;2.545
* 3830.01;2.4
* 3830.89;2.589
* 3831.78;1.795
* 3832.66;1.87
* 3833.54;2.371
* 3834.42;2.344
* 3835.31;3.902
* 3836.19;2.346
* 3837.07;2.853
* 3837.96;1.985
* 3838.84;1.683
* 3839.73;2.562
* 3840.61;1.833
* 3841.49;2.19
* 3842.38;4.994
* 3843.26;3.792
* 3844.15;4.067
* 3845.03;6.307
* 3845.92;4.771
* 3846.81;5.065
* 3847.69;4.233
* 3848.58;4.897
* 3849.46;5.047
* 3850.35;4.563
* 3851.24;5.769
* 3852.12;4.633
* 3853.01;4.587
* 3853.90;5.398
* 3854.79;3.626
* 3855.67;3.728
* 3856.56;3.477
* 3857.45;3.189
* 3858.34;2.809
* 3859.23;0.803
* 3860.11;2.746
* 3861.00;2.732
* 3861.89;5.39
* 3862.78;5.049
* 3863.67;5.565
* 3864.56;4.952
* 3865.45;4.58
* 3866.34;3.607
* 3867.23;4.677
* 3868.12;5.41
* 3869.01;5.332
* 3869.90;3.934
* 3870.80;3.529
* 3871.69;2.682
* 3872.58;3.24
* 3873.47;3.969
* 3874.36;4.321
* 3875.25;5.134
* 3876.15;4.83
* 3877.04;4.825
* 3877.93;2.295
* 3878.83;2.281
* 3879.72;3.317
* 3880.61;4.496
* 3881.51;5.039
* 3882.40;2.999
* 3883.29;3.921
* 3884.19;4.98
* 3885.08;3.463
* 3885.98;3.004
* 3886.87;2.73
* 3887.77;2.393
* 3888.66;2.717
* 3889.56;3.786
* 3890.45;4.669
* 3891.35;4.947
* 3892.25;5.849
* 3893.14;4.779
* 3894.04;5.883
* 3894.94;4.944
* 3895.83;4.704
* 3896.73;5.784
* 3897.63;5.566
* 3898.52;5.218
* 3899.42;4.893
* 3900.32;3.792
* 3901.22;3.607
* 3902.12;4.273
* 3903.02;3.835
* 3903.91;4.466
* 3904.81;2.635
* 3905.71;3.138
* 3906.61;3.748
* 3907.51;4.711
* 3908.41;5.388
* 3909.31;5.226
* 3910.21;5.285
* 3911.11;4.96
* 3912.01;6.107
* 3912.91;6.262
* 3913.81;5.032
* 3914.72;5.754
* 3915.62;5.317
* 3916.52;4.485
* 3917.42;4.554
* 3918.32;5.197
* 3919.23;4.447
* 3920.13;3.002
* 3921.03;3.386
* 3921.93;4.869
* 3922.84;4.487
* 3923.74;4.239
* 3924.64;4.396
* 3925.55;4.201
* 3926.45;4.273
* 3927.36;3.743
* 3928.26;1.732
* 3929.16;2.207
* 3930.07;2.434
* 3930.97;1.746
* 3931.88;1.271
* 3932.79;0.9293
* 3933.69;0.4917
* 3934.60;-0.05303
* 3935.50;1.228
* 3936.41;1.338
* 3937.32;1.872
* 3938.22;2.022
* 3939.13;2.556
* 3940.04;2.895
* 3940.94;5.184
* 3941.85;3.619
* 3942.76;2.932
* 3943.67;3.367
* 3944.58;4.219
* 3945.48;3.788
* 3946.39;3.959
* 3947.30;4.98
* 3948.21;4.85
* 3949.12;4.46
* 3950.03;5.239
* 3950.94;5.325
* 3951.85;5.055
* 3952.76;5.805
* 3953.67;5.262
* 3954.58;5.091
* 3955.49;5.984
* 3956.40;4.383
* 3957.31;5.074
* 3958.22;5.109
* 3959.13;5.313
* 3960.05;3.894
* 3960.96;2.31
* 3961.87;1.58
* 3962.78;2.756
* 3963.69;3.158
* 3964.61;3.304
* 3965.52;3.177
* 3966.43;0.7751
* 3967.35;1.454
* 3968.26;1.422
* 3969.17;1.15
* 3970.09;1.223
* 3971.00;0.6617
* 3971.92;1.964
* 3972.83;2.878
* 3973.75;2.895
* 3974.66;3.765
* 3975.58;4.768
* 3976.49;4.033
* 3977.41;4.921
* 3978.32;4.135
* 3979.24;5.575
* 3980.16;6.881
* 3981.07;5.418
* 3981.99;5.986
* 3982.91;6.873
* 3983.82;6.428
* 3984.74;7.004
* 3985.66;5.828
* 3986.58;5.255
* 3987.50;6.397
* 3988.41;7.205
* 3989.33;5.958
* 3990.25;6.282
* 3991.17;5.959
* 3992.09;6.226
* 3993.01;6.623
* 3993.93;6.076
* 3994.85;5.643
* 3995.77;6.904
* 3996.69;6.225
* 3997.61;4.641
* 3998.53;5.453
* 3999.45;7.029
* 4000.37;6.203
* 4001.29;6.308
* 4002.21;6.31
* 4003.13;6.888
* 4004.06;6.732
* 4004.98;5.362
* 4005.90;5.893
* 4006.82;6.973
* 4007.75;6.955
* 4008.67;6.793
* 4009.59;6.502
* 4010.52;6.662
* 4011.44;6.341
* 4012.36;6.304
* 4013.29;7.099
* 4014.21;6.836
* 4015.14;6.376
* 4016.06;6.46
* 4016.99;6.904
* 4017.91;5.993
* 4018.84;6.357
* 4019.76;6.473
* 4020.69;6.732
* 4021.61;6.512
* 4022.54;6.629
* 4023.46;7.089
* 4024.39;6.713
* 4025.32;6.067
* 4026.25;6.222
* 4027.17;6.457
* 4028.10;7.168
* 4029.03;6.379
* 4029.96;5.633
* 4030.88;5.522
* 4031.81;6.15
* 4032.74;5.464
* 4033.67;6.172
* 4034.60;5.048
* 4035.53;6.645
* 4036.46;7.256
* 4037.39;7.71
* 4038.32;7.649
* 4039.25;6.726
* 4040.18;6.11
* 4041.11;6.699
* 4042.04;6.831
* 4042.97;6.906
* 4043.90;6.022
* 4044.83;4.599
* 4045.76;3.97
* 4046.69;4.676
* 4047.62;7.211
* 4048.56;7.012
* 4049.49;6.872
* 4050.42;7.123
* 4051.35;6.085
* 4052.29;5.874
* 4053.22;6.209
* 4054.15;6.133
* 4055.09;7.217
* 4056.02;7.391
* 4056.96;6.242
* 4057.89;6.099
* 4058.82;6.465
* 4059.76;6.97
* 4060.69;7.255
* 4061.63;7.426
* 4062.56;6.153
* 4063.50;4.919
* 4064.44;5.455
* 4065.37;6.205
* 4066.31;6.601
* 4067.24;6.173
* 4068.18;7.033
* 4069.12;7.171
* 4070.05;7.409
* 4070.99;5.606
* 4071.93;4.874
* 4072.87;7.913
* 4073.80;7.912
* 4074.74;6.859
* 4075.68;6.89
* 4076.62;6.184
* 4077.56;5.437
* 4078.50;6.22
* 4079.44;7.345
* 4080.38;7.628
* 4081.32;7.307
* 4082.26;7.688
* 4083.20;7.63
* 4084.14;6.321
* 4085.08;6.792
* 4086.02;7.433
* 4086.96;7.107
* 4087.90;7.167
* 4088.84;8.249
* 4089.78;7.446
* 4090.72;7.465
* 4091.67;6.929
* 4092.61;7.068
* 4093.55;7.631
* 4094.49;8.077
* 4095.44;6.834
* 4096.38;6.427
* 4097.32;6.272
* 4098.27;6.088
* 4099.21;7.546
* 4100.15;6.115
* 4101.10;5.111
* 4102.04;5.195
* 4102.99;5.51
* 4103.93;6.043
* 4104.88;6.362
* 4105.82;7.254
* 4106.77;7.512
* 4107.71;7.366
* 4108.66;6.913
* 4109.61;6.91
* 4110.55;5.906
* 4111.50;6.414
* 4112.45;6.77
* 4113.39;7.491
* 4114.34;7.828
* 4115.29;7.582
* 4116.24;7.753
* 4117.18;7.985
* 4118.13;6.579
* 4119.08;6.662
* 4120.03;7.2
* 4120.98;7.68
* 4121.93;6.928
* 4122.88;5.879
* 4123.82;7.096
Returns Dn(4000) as 1.81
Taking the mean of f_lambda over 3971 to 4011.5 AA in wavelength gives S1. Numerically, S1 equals 5.74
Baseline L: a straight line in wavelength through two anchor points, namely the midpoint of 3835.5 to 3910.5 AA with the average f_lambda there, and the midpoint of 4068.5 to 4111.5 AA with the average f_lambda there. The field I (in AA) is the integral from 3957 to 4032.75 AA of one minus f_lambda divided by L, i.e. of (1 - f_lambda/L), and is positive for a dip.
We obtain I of 4.0 AA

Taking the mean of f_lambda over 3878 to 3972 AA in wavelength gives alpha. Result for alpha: 3.76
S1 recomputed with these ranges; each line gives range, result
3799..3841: 3.56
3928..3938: 1.39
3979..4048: 6.32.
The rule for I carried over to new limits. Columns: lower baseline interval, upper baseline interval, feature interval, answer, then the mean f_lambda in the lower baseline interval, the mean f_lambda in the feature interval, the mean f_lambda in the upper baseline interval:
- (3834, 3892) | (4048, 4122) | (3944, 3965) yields 2.8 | 3.87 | 4.38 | 6.8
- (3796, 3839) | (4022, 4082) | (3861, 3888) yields 1.5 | 3.62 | 4.05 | 6.46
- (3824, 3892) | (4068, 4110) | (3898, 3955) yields 8.5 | 3.64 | 3.89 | 6.85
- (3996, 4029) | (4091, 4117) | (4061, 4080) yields 0.5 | 6.45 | 6.5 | 6.79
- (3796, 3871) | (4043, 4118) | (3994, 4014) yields -1.8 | 3.84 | 6.35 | 6.69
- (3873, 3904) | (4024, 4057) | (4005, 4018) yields -1.4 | 4.22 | 6.55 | 6.34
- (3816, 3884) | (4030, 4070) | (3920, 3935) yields 6.0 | 3.63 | 2.79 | 6.37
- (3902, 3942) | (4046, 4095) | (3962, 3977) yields 7.1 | 3.61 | 2.45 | 6.77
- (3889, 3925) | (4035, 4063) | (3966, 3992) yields 5.6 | 4.69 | 4.43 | 6.52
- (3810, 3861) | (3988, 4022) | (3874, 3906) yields 1.7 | 3.46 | 4.16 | 6.38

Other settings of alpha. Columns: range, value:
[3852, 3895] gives 4.01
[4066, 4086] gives 6.83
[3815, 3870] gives 3.57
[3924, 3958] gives 3.47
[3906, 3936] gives 3.78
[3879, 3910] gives 4.25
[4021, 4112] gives 6.59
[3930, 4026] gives 4.77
